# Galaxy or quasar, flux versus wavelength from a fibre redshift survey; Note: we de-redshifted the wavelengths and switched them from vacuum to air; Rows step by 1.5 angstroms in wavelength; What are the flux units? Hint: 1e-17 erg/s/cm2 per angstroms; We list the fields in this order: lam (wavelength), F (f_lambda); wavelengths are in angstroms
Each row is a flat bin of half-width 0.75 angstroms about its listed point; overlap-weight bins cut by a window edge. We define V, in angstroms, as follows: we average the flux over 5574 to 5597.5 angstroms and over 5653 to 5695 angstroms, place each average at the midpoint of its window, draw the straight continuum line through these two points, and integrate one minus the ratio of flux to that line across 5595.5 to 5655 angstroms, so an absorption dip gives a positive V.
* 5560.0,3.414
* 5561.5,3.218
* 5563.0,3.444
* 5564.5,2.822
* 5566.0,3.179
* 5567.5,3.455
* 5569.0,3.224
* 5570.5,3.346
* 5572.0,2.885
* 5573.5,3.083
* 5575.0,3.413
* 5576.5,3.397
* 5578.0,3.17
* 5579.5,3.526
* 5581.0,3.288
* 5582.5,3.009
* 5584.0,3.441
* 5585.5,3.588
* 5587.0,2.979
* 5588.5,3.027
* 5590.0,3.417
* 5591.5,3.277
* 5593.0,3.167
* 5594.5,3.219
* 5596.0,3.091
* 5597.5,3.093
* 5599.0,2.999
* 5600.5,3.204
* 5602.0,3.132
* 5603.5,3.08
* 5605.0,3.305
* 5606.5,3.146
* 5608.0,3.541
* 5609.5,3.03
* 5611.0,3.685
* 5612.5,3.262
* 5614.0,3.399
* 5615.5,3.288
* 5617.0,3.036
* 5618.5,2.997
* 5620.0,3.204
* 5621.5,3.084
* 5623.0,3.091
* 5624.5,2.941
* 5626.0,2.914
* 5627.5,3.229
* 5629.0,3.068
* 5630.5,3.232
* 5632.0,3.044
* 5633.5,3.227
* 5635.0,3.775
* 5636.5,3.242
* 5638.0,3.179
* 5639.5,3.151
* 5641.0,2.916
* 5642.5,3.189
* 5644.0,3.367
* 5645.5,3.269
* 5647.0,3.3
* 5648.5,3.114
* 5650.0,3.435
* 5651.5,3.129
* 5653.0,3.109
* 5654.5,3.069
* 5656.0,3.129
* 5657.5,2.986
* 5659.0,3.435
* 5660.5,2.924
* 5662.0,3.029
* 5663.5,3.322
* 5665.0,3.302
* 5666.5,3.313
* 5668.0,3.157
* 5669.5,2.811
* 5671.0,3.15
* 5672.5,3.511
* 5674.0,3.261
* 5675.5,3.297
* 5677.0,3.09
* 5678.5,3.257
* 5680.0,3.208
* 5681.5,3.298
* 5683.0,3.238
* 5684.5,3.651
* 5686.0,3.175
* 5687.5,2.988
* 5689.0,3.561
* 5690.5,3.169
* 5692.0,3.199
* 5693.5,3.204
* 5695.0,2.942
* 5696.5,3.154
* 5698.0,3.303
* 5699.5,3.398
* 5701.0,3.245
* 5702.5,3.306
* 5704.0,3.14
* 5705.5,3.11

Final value 0.84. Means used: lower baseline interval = 3.26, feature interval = 3.19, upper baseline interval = 3.21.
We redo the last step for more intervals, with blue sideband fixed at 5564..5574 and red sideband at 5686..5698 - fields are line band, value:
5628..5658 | -0.27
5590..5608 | -0.14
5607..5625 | -0.30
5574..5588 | -0.66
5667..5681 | -0.09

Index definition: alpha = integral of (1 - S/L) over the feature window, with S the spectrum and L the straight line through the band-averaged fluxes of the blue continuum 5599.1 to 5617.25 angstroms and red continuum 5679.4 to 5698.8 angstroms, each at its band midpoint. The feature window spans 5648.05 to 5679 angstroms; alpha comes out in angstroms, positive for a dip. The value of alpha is 0.6 angstroms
